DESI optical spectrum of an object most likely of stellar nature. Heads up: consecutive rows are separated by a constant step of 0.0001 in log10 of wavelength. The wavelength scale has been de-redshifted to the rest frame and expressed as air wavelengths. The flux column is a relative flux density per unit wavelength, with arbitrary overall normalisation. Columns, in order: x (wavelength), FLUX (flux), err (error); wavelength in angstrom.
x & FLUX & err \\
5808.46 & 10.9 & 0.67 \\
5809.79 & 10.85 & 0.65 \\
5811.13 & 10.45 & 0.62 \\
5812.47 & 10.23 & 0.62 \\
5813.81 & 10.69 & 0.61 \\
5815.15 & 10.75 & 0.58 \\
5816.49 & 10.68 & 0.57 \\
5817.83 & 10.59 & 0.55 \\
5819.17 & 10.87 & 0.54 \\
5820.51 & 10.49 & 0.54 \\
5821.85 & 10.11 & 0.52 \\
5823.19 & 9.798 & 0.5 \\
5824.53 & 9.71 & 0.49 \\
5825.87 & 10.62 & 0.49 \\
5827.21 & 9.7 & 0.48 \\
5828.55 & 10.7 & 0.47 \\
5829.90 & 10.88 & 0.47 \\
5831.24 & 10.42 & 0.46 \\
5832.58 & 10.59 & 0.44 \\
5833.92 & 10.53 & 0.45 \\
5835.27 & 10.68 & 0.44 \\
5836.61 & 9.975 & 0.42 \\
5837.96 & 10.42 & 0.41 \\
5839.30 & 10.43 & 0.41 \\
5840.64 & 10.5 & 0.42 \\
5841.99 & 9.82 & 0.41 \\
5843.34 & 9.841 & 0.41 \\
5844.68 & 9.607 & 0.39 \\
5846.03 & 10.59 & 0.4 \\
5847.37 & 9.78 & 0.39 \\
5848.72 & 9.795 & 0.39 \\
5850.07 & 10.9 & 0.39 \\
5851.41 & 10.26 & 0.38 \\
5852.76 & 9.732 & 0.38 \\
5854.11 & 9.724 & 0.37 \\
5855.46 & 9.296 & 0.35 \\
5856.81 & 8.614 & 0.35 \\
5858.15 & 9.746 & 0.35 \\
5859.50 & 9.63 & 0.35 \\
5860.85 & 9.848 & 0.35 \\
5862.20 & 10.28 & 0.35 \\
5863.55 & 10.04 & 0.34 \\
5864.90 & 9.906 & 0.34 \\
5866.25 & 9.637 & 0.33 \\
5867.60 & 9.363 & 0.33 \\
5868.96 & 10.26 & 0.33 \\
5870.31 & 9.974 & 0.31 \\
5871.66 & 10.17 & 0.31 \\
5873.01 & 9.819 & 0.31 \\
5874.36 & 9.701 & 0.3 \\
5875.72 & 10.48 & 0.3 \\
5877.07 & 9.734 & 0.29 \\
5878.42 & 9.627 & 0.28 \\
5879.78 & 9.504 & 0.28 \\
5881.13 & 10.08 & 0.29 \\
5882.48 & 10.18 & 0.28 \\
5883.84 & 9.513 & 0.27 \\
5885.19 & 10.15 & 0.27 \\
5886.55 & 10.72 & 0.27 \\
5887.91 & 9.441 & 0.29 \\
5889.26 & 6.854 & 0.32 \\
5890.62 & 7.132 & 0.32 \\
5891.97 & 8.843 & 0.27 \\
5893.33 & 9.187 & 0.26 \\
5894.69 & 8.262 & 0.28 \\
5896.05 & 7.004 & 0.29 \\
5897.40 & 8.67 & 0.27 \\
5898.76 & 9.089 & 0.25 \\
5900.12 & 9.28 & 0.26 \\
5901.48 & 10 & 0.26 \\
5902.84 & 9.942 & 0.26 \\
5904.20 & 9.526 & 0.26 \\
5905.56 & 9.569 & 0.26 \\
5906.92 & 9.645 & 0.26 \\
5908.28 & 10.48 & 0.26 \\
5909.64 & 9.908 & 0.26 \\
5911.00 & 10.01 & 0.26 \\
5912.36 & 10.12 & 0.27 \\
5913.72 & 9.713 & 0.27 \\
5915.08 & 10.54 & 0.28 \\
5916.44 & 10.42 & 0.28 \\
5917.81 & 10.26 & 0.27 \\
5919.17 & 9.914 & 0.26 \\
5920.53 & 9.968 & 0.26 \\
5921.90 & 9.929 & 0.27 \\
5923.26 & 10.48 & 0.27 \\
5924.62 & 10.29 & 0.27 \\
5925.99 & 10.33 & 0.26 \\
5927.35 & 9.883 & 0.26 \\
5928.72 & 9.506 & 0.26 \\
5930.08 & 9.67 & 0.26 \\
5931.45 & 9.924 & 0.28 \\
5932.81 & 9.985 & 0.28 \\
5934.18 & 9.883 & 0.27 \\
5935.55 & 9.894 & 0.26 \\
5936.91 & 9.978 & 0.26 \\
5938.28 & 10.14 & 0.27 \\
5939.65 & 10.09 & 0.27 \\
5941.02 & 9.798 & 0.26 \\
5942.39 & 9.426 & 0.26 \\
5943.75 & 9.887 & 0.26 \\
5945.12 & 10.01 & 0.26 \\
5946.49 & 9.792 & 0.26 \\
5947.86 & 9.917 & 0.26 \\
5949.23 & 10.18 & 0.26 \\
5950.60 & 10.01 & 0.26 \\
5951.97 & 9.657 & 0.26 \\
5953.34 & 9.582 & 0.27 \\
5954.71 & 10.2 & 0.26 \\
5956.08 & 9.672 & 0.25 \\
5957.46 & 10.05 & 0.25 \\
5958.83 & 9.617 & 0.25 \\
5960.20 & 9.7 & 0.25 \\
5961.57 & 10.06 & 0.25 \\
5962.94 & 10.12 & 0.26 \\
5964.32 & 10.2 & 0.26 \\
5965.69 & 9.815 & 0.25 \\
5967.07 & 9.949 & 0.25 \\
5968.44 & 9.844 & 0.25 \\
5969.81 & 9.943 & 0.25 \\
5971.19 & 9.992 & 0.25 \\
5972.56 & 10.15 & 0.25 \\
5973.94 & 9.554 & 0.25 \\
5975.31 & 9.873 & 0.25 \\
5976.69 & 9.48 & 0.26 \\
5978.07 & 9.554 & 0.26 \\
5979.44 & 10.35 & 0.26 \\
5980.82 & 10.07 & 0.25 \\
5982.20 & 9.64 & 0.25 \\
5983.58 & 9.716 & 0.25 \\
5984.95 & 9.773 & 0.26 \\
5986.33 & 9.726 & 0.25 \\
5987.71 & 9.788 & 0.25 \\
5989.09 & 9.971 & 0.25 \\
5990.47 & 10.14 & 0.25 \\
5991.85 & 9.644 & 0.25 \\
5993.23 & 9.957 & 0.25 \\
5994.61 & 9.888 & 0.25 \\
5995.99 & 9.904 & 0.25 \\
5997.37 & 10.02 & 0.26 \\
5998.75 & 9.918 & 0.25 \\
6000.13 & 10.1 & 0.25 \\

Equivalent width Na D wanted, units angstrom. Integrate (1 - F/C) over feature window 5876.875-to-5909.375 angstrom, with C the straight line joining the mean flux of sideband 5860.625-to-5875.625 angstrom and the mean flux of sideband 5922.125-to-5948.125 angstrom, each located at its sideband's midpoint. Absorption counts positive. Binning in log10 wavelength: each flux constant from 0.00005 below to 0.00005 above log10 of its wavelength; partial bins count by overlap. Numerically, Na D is 2.2 angstrom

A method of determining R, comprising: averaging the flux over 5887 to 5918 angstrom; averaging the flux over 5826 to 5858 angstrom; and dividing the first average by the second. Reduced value 0.92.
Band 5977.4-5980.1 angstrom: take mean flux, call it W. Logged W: 9.98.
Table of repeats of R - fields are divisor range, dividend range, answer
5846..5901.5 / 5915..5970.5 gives 1.05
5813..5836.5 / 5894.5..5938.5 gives 0.94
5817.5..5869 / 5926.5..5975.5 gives 0.98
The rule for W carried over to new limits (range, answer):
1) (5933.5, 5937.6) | 9.92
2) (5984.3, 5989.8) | 9.81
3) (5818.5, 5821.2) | 10.7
